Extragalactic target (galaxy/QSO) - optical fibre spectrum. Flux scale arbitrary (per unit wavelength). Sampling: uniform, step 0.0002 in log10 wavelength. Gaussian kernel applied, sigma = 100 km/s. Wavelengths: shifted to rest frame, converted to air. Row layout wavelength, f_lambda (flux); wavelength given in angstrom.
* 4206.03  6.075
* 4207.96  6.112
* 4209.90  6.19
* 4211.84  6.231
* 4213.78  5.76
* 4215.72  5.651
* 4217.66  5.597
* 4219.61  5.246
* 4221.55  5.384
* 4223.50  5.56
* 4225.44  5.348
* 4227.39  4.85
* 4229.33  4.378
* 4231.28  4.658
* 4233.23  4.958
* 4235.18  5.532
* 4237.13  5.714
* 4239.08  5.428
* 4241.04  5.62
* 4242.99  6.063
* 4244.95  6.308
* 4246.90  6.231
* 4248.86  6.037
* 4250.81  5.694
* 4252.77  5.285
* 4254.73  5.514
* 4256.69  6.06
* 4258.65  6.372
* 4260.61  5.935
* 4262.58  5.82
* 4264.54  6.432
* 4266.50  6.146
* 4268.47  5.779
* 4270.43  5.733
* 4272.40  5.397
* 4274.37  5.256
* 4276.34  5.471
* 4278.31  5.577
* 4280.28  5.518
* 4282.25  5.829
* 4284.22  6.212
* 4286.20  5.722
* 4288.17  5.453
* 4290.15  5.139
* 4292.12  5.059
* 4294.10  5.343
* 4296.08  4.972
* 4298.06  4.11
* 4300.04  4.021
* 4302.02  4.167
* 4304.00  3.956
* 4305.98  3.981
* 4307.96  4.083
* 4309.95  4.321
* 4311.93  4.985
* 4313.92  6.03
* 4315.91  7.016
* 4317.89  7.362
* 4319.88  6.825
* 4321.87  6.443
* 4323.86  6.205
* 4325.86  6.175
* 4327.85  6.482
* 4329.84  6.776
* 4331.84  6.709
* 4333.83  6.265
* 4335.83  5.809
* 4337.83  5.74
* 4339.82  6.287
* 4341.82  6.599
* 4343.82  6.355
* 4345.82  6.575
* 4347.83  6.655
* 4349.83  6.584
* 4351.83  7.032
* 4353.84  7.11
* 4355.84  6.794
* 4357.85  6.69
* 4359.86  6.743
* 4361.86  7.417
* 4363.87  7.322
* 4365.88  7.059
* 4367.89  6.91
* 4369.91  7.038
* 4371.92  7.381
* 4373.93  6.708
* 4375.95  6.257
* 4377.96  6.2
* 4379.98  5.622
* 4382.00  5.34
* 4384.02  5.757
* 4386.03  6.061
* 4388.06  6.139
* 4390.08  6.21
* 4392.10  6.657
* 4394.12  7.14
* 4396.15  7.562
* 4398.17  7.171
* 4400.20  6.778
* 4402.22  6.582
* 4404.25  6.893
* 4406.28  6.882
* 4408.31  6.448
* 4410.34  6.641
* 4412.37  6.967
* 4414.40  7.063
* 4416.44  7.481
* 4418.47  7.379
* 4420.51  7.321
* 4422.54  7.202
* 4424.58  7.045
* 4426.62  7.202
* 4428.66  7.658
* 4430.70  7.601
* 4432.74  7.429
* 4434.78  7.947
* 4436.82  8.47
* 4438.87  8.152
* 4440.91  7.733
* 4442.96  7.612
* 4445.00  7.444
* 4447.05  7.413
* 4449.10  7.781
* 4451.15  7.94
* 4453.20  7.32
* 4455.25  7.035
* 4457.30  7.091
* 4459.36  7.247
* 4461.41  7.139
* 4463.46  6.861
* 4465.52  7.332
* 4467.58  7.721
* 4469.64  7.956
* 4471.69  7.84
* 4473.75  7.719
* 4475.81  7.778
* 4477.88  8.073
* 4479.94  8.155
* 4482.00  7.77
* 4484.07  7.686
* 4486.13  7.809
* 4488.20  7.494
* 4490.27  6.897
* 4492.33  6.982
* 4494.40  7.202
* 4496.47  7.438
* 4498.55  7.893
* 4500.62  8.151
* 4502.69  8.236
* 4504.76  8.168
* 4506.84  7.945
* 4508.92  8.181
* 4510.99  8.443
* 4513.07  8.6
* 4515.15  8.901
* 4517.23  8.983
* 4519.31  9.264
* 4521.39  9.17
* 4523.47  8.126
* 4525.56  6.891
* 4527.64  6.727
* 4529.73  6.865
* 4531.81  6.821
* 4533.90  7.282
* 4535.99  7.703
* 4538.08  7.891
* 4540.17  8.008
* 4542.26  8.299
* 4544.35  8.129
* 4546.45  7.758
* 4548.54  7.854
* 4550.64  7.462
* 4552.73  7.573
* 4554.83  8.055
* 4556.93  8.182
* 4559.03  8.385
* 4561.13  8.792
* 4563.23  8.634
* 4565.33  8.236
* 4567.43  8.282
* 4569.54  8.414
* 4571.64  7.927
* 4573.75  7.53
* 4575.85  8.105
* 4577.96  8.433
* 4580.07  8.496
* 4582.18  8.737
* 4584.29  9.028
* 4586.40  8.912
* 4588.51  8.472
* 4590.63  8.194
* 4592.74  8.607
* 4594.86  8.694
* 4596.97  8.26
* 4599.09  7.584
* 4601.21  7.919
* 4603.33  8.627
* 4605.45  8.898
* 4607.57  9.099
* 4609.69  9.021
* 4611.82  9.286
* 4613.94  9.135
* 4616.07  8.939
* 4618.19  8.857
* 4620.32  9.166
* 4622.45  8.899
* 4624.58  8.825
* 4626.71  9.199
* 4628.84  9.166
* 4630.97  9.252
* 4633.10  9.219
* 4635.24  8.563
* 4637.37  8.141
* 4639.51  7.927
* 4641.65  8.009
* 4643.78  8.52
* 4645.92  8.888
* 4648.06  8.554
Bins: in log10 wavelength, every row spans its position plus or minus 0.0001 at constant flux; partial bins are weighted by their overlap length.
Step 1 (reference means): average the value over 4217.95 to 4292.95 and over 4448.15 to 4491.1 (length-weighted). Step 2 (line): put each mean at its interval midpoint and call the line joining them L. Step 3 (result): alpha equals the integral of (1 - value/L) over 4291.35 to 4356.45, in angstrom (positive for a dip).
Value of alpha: 4.2 angstrom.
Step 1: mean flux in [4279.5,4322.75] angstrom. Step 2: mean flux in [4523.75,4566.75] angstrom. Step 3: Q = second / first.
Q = 1.47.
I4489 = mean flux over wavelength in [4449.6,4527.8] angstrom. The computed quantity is 7.81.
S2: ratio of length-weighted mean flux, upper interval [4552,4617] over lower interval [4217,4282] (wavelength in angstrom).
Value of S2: 1.51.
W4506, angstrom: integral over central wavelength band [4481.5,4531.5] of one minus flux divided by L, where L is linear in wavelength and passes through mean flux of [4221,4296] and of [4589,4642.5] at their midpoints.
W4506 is -0.9 angstrom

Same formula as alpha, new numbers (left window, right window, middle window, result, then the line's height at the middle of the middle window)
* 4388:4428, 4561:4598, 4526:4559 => 1.9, 8.11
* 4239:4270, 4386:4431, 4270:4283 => 1.2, 6.08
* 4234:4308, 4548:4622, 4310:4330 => -1.3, 5.93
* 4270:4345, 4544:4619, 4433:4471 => -2.6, 7.09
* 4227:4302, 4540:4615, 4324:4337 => -0.5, 6.11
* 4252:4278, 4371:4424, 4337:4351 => -0.2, 6.32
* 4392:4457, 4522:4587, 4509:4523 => -1.8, 7.79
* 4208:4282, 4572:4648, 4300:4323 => 3.3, 6.19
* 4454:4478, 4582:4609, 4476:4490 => -0.3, 7.6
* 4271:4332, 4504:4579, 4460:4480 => -0.9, 7.29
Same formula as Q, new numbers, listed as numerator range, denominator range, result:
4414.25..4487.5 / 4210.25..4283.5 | 1.34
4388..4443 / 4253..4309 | 1.35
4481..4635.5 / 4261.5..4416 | 1.34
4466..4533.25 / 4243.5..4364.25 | 1.33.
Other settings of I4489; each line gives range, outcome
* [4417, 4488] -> 7.58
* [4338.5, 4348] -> 6.45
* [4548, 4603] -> 8.27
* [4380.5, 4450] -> 7.08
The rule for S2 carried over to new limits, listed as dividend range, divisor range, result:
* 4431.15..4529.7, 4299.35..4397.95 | 1.24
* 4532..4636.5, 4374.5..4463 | 1.20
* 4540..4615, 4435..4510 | 1.09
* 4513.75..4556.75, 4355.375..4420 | 1.17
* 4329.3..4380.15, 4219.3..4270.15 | 1.18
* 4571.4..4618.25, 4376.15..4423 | 1.28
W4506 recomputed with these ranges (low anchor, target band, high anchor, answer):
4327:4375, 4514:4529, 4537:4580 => -0.8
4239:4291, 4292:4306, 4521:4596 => 3.7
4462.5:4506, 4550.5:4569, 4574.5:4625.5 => 0.2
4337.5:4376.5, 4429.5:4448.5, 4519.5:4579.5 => -1.3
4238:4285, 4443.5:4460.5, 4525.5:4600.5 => -0.4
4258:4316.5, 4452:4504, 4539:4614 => -1.7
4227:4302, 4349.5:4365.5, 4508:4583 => -1.6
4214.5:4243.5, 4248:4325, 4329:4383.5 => 4.7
